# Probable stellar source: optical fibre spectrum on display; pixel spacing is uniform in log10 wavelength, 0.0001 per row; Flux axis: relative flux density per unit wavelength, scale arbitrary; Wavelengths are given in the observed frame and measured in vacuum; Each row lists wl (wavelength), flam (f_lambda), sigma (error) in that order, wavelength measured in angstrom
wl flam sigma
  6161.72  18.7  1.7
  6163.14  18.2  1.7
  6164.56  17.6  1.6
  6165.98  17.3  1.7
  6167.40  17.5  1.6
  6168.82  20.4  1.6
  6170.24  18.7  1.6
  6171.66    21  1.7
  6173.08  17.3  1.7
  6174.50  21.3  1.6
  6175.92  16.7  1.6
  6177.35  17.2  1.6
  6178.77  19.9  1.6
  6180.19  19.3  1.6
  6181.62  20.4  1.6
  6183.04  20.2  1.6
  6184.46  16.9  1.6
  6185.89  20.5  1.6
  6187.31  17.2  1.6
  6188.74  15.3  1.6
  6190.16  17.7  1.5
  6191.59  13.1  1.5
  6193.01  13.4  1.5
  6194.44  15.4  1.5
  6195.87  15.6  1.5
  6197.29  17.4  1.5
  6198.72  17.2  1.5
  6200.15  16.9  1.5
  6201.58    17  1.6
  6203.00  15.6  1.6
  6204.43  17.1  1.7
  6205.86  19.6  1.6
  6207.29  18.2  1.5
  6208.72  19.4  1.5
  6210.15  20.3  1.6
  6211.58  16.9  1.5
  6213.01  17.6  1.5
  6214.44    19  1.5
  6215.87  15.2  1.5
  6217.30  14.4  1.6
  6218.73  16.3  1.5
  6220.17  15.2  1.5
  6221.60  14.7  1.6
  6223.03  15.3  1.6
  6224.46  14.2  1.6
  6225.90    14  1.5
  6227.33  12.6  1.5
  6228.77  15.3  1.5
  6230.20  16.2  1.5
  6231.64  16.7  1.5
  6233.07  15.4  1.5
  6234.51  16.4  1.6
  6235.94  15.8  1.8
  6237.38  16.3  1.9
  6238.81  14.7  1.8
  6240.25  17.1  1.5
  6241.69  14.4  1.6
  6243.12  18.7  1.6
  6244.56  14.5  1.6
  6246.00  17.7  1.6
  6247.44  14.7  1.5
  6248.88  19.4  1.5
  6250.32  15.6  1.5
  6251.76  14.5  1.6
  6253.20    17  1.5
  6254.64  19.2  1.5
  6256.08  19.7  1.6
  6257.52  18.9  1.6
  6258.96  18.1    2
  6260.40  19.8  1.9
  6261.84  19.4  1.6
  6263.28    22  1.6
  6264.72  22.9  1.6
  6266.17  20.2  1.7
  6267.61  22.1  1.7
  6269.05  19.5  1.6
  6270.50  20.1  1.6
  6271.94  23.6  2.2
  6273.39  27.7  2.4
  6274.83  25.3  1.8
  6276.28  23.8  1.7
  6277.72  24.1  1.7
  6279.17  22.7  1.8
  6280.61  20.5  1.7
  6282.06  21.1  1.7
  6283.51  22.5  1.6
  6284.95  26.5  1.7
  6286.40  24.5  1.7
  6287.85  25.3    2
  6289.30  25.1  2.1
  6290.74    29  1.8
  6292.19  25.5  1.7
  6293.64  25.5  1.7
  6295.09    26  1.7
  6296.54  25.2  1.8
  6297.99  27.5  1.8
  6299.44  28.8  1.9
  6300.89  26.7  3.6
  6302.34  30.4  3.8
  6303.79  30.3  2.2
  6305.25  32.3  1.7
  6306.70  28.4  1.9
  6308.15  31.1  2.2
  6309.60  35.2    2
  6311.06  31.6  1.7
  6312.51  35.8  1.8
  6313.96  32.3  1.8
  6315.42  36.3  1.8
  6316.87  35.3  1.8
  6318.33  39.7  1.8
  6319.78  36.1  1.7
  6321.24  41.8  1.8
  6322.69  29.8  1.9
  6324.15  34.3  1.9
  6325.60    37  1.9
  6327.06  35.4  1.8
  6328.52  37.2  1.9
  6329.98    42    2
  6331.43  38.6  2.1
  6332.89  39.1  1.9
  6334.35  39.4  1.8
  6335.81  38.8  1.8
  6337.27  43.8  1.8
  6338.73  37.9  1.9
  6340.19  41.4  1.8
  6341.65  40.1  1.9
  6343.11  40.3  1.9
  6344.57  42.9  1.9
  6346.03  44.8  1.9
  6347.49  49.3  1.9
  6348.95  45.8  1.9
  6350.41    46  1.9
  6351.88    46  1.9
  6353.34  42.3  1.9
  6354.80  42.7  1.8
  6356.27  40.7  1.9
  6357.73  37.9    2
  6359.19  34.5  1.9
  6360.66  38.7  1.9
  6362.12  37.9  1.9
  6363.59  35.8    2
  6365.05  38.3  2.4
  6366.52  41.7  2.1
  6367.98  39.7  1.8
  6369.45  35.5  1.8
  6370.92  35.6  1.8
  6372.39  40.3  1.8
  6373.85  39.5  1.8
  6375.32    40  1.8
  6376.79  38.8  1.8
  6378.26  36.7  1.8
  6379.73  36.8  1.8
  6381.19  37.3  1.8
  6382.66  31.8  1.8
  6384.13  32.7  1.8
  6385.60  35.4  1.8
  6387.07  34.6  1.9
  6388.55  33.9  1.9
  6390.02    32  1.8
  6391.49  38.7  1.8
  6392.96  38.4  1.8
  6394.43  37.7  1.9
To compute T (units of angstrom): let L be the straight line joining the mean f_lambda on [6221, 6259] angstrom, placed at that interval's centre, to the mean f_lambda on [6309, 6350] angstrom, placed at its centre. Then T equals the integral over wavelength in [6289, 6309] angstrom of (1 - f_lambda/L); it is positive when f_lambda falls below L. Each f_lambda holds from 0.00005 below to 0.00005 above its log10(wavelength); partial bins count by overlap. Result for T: 1.9 angstrom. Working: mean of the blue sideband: 16.2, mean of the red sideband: 38.7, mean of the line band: 28.1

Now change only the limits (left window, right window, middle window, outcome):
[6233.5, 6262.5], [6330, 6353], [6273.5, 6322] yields 2.8 angstrom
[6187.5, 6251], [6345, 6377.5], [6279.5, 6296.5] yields 2.0 angstrom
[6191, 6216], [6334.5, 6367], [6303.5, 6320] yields 0.5 angstrom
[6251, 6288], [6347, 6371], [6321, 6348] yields -3.2 angstrom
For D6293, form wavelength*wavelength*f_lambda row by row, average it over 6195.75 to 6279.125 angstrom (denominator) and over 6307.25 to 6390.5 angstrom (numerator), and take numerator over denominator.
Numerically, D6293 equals 2.20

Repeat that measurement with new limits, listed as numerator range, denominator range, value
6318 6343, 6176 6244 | 2.40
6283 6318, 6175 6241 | 1.81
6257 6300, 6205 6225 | 1.42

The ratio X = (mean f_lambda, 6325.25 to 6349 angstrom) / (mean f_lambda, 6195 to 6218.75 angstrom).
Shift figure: 2.35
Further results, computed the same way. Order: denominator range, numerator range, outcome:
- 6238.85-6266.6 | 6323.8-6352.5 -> 2.28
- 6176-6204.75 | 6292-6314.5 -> 1.73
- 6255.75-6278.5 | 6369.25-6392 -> 1.67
